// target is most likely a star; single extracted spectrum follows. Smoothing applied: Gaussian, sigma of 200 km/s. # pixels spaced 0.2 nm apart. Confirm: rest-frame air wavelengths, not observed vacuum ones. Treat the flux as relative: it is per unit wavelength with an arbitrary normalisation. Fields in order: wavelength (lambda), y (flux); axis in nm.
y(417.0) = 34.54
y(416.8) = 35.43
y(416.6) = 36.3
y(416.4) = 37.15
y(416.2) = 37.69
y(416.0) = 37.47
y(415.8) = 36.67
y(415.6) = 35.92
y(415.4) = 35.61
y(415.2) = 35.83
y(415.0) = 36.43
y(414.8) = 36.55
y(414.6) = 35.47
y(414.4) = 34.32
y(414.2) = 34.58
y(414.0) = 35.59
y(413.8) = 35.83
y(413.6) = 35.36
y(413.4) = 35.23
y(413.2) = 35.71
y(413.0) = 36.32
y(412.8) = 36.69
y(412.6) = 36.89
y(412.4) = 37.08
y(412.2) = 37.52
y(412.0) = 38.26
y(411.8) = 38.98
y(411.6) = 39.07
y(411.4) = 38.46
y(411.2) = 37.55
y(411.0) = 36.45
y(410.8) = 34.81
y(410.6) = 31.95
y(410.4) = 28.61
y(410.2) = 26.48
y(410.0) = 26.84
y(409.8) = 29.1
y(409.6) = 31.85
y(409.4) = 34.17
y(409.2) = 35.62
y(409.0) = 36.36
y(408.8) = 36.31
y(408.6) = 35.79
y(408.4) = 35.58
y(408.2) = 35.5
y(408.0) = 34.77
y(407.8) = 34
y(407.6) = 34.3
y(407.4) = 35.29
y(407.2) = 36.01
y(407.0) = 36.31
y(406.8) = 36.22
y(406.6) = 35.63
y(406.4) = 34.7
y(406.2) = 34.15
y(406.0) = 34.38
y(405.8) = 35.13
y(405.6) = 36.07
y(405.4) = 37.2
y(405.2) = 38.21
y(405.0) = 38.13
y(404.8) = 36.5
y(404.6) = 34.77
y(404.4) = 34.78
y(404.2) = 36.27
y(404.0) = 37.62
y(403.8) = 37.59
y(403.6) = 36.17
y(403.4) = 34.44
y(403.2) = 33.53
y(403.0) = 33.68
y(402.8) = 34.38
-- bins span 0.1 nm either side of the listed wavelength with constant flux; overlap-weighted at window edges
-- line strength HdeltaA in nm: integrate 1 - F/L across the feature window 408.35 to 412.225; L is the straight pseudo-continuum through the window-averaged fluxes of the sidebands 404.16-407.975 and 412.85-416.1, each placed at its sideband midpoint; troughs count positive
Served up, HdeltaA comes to 0.14 nm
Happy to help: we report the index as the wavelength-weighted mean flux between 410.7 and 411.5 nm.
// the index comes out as 36.8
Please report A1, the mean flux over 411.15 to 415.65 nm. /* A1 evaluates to 36.5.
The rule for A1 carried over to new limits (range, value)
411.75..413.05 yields 37.4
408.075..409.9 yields 34.5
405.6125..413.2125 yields 35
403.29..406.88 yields 36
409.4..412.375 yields 34.1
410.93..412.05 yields 38.2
